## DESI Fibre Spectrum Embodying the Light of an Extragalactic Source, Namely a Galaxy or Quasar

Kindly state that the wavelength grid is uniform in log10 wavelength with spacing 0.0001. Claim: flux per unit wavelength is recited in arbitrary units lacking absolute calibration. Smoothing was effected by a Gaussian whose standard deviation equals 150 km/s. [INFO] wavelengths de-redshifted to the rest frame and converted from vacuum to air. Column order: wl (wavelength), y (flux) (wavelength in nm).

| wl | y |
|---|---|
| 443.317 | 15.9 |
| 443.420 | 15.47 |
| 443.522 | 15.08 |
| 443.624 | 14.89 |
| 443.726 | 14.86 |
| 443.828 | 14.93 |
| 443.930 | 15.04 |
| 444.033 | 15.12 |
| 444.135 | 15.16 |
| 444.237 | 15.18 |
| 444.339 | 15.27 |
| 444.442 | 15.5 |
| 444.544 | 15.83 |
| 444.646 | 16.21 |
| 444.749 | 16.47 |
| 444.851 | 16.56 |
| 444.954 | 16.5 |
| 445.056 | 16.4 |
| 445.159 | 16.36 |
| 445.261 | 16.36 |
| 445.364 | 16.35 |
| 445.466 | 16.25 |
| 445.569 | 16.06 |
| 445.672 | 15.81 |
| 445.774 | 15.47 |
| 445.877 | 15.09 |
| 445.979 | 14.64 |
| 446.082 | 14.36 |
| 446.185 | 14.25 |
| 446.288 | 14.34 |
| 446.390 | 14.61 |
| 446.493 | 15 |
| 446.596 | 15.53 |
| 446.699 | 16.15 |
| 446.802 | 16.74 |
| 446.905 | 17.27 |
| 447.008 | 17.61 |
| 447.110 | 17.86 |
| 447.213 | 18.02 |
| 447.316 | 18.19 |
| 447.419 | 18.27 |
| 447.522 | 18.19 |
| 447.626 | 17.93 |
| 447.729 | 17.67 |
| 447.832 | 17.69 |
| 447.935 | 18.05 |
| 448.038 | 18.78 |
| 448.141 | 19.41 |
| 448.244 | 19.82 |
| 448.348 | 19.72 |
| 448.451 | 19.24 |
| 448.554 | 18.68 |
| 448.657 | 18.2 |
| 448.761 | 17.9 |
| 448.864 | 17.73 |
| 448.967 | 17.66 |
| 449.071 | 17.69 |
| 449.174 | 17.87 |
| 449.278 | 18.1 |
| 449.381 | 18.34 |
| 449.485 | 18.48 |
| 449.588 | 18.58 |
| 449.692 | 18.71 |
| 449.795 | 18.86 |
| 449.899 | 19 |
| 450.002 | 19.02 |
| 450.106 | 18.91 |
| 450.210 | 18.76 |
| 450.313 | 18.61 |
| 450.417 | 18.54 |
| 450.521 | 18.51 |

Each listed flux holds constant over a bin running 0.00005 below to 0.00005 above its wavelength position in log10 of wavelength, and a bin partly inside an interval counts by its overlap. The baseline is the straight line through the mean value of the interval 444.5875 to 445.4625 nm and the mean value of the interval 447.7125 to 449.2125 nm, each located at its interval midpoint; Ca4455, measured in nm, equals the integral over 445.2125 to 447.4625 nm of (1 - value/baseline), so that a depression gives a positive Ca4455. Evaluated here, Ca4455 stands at 0.14 nm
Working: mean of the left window 16.4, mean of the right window 18.4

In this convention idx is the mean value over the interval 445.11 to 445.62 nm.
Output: 16.3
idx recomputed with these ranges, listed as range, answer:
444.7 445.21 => 16.5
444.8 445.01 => 16.5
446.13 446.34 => 14.3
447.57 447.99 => 17.8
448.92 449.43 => 17.9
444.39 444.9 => 16.1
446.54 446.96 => 16.4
